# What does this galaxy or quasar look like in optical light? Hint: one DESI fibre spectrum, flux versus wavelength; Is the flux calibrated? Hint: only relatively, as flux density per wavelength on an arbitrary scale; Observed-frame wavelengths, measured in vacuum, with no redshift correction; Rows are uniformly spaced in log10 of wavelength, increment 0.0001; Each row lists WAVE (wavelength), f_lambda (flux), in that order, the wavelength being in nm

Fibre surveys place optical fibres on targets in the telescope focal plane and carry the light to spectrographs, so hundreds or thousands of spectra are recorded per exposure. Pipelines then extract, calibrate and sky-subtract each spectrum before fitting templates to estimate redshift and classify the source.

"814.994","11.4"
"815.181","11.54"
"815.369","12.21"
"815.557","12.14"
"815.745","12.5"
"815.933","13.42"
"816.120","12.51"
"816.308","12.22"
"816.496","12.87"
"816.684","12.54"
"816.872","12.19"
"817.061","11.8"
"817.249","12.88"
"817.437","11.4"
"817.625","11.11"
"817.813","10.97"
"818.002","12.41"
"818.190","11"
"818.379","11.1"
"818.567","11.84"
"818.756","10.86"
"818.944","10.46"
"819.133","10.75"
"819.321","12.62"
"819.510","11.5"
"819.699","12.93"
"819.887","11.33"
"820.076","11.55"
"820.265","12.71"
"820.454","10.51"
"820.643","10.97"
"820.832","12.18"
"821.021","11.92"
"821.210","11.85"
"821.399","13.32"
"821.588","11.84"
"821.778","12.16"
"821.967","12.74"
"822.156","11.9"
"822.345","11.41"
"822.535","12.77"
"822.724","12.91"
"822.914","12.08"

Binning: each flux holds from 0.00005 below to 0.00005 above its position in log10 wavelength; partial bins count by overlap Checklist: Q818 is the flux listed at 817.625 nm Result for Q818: 11.11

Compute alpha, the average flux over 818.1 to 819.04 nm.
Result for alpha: 11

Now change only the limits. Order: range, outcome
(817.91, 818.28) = 11.7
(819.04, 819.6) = 11.6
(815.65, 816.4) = 12.7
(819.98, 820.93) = 11.6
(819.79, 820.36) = 11.9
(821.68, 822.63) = 12.2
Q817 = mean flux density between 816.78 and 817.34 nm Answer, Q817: 12.3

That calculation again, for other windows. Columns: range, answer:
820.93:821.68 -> 12.2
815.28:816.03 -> 12.6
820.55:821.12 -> 11.7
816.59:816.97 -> 12.3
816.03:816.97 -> 12.5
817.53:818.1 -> 11.5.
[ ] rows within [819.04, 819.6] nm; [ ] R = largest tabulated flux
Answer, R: 12.62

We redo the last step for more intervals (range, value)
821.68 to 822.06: 12.74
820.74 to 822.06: 13.32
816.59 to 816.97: 12.54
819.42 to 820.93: 12.93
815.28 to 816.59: 13.42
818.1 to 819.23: 11.84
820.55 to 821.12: 12.18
